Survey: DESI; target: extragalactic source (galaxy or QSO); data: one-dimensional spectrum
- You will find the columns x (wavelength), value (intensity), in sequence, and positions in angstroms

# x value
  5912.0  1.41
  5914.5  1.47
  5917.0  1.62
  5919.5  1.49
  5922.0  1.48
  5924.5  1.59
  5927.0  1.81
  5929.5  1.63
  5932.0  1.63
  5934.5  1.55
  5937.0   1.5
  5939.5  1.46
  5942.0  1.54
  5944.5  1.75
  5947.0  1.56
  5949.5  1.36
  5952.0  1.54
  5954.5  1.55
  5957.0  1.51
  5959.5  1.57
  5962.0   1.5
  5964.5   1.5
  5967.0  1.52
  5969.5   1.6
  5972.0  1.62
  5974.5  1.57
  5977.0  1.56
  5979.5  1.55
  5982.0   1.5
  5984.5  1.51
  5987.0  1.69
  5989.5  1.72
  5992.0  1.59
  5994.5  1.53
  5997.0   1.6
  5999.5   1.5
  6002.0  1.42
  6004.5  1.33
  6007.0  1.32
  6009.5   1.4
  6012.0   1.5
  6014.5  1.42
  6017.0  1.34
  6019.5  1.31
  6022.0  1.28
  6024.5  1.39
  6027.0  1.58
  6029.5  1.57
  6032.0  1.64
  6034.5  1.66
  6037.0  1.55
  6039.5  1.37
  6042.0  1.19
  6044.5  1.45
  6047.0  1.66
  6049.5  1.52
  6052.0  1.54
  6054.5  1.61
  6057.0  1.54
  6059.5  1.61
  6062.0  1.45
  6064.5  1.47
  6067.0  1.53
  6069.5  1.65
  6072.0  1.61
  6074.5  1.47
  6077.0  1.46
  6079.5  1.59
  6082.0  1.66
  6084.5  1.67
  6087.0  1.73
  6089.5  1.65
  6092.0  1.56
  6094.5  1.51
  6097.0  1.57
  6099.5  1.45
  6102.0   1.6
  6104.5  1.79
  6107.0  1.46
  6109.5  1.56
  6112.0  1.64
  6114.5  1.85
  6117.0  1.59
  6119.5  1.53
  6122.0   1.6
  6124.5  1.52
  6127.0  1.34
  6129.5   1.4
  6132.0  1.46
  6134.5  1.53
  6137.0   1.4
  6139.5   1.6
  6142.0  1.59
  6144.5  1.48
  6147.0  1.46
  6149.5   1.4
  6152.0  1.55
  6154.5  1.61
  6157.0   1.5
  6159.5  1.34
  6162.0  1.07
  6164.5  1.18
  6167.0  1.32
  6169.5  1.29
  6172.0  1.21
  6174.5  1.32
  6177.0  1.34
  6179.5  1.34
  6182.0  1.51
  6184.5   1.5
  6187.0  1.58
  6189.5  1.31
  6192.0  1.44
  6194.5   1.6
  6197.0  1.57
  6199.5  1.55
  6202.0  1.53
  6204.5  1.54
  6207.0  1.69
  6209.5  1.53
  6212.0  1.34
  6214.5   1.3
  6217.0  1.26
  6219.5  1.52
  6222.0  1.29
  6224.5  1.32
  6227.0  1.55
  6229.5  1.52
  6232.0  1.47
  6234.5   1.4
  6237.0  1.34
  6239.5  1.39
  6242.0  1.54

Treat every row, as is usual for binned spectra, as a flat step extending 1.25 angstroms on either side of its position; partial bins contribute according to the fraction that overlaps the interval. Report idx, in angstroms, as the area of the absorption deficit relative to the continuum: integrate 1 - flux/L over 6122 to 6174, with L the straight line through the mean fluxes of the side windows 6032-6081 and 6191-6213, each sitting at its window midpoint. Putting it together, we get 3.9 angstroms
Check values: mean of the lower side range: 1.53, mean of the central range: 1.42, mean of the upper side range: 1.54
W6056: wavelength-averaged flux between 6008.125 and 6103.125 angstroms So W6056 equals 1.52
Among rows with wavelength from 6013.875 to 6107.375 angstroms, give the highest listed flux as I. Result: 1.79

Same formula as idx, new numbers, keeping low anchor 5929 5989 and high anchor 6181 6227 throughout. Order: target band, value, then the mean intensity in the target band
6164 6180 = 2.1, 1.29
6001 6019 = 1.8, 1.39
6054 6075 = -0.5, 1.55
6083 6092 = -0.9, 1.67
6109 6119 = -1.1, 1.66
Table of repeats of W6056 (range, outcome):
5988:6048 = 1.47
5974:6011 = 1.52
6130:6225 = 1.43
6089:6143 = 1.55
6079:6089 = 1.67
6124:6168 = 1.43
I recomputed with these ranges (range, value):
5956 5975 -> 1.62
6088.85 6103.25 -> 1.65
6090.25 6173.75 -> 1.85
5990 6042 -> 1.66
